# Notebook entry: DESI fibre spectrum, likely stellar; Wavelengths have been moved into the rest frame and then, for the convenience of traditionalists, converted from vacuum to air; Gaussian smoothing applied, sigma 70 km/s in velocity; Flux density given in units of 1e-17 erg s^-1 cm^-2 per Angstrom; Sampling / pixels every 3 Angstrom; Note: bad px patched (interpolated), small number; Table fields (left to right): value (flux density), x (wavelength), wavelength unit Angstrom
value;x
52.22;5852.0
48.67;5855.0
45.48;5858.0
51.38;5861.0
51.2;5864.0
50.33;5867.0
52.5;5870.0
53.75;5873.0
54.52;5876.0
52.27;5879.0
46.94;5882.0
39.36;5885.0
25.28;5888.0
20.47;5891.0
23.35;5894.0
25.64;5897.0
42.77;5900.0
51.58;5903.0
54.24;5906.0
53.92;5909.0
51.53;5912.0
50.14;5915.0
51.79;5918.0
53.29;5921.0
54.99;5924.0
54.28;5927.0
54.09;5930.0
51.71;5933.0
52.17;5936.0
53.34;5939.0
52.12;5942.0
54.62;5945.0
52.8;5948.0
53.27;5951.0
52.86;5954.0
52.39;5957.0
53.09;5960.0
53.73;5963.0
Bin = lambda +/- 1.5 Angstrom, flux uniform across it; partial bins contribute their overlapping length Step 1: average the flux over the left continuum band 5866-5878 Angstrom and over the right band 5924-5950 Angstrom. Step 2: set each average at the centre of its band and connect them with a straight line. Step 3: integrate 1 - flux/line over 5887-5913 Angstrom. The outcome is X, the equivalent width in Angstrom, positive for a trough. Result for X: 7.0 Angstrom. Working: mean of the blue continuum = 52.9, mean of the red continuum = 53.3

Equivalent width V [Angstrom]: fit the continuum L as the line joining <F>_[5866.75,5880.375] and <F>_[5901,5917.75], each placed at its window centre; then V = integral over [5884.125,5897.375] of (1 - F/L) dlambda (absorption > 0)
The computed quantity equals 6.6 Angstrom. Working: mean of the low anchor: 52.9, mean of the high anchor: 52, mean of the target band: 26.3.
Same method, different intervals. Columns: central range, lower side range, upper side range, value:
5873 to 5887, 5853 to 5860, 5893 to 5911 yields -0.9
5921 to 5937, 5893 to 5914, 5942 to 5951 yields -1.3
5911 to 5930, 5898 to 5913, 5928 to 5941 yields -0.5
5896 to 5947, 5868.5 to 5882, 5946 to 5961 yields 1.7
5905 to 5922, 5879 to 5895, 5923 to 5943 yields -3.0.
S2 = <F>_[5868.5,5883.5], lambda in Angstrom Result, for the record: 52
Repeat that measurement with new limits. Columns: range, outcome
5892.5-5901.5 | 30.6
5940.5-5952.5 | 53.2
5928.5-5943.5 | 52.7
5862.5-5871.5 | 51.3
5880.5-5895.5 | 31.1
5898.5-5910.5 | 50.6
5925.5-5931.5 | 54.2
